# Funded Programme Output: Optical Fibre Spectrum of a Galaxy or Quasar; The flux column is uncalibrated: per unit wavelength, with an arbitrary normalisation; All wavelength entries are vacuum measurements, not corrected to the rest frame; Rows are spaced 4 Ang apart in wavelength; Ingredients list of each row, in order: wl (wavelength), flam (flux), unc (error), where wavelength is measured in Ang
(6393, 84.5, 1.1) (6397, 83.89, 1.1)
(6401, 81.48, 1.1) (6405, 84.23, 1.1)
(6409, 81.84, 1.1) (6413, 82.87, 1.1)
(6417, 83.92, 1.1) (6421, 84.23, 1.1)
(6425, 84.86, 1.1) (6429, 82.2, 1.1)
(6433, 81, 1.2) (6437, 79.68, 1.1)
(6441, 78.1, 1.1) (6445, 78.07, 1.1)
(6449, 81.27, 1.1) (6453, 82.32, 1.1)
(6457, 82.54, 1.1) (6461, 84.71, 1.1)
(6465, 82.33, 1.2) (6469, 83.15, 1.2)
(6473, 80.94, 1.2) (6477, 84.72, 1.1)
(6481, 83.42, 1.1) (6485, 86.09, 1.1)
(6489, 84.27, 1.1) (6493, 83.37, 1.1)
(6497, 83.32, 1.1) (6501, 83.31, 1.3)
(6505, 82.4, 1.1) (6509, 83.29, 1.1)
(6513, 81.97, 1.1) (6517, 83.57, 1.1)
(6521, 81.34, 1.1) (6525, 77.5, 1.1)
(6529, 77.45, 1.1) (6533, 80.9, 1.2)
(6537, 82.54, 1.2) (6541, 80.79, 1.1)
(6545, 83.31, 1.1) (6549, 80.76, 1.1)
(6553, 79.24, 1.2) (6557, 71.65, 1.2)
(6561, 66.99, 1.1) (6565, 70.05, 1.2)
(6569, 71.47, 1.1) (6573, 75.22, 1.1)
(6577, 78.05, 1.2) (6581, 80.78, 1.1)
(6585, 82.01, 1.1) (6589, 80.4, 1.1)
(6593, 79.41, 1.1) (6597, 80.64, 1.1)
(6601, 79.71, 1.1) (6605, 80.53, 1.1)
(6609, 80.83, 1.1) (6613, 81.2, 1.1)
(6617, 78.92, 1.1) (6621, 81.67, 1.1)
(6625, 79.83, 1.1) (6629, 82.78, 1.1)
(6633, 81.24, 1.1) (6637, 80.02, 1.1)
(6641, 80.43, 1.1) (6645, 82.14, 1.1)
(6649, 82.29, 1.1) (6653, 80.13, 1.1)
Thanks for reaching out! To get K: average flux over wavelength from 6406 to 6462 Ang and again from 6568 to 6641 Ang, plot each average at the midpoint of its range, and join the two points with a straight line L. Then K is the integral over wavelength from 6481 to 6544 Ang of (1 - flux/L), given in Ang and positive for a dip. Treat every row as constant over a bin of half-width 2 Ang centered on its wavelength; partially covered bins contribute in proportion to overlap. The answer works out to -0.9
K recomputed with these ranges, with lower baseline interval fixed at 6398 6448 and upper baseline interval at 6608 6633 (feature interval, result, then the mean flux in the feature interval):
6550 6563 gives 1.28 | 73.3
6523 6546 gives 0.30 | 80.3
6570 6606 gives 0.75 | 79.4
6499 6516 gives -0.27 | 82.8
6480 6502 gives -0.66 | 84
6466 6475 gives -0.05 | 82.1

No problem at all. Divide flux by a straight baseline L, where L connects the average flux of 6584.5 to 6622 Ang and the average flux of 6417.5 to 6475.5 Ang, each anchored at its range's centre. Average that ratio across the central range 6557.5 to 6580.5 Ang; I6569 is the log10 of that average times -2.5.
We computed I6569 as 0.11 mag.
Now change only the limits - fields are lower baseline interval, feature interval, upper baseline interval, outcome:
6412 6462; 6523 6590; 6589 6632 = 0.05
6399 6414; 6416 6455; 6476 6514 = 0.02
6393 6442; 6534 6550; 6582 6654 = -0.01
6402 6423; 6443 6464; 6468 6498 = 0.02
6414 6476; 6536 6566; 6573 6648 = 0.06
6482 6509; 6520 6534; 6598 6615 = 0.05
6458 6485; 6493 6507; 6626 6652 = 0.00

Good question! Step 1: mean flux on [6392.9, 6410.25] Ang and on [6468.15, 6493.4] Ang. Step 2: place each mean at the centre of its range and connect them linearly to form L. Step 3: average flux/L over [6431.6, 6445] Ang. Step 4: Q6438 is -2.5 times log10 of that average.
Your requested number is 0.05 mag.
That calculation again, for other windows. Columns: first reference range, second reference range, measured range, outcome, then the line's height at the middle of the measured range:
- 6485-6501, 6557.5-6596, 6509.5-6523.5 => -0.01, 81.7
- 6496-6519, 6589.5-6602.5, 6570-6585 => 0.03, 80.6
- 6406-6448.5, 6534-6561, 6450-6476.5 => -0.02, 80.9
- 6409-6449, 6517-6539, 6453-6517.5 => -0.03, 80.9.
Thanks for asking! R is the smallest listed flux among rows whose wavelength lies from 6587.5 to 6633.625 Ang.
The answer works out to 78.92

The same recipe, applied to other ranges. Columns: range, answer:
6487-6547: 77.45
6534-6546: 80.79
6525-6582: 66.99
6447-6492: 80.94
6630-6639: 80.02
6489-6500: 83.32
